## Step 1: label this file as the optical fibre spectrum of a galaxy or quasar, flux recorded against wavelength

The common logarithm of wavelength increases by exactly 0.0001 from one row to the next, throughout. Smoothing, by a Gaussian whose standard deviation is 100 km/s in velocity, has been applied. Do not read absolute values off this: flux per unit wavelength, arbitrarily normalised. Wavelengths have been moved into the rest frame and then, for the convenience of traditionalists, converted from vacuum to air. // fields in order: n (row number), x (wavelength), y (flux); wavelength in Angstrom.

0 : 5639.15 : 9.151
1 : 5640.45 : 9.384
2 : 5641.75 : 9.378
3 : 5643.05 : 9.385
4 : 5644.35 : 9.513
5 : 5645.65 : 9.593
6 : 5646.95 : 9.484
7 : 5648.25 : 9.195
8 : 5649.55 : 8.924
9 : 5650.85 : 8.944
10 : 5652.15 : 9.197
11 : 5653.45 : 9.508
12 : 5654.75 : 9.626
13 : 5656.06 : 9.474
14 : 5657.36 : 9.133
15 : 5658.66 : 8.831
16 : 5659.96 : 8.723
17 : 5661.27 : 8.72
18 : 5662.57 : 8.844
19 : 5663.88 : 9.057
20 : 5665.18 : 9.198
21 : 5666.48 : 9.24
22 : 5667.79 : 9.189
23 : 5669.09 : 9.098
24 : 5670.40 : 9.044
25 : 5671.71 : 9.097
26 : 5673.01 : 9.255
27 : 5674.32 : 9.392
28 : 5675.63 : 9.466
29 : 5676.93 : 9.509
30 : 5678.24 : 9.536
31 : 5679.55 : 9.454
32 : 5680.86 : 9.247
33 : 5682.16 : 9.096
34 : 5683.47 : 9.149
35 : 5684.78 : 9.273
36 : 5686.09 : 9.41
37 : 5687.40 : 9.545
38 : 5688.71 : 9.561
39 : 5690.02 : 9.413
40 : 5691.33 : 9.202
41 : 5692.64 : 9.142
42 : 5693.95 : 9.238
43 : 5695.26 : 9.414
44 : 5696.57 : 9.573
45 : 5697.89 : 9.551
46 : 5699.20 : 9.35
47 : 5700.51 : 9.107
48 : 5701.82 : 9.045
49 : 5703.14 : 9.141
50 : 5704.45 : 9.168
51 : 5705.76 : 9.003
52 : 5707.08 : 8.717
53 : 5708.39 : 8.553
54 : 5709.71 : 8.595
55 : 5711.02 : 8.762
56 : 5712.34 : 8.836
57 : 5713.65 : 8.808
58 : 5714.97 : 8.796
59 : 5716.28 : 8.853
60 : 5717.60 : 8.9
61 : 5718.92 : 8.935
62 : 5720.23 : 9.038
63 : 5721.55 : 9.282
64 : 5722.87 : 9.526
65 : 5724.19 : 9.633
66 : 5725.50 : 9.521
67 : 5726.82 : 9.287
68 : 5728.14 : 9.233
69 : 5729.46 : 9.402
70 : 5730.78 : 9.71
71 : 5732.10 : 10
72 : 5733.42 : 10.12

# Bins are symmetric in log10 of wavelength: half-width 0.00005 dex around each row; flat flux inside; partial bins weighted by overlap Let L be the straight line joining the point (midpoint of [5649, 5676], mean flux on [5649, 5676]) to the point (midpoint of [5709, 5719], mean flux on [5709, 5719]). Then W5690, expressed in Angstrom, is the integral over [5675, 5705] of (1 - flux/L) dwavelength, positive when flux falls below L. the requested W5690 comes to -1.3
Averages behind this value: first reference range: 9.14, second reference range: 8.8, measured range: 9.33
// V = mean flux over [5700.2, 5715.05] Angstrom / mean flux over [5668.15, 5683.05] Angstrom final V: 0.96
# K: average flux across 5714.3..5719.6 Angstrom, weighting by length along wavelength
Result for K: 8.87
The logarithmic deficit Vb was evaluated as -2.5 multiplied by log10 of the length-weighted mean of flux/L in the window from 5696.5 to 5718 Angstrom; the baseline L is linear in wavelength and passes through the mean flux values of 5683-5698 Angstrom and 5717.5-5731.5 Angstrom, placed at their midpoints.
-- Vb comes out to 0.05 mag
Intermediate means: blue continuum 9.36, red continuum 9.33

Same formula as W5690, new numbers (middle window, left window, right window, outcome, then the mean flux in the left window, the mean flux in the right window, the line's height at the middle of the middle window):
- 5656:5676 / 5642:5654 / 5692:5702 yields 0.47 Angstrom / 9.31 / 9.32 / 9.31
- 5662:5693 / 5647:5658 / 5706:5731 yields -0.28 Angstrom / 9.26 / 9.06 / 9.19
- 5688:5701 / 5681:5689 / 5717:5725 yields -0.08 Angstrom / 9.33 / 9.23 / 9.3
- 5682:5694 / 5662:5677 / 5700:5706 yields -0.23 Angstrom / 9.19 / 9.1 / 9.14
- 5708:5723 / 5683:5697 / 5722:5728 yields 0.86 Angstrom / 9.36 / 9.46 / 9.43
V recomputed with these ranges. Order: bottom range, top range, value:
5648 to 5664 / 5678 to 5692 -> 1.03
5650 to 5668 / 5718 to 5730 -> 1.02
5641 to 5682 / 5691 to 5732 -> 0.99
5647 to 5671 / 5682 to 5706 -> 1.02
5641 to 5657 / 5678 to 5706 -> 1.00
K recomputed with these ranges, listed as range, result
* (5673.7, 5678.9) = 9.47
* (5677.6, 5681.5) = 9.4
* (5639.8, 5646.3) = 9.45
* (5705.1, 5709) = 8.76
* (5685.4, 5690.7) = 9.48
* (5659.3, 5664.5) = 8.82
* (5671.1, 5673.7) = 9.19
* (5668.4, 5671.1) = 9.06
